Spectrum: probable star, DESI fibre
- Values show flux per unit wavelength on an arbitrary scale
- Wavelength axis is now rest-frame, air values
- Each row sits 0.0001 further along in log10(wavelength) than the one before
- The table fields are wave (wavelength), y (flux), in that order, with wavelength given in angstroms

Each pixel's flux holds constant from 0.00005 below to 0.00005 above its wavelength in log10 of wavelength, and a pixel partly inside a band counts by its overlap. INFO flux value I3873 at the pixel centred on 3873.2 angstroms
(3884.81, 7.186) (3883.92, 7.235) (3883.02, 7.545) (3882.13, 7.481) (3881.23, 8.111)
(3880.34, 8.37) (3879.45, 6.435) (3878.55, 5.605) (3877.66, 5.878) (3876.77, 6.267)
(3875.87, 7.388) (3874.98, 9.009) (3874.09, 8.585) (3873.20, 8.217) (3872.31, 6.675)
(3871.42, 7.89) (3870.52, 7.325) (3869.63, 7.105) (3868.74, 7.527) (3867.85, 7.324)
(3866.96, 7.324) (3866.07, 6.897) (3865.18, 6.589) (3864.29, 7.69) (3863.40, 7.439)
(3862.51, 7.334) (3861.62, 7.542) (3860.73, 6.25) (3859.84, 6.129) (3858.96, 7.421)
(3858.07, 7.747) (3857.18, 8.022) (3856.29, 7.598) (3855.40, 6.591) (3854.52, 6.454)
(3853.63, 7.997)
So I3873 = 8.217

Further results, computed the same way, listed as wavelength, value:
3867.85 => 7.324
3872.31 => 6.675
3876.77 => 6.267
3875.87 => 7.388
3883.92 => 7.235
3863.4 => 7.439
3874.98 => 9.009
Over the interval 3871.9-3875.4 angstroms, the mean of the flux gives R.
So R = 8.14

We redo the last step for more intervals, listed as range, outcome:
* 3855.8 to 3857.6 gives 7.76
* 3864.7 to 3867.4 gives 6.95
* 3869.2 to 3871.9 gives 7.42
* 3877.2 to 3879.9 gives 5.99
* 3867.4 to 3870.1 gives 7.33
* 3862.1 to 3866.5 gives 7.19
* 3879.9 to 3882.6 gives 7.99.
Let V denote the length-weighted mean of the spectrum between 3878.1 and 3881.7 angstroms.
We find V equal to 7.12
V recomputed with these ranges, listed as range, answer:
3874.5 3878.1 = 7.15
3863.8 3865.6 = 7.15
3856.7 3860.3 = 7.33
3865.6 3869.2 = 7.27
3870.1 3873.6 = 7.51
